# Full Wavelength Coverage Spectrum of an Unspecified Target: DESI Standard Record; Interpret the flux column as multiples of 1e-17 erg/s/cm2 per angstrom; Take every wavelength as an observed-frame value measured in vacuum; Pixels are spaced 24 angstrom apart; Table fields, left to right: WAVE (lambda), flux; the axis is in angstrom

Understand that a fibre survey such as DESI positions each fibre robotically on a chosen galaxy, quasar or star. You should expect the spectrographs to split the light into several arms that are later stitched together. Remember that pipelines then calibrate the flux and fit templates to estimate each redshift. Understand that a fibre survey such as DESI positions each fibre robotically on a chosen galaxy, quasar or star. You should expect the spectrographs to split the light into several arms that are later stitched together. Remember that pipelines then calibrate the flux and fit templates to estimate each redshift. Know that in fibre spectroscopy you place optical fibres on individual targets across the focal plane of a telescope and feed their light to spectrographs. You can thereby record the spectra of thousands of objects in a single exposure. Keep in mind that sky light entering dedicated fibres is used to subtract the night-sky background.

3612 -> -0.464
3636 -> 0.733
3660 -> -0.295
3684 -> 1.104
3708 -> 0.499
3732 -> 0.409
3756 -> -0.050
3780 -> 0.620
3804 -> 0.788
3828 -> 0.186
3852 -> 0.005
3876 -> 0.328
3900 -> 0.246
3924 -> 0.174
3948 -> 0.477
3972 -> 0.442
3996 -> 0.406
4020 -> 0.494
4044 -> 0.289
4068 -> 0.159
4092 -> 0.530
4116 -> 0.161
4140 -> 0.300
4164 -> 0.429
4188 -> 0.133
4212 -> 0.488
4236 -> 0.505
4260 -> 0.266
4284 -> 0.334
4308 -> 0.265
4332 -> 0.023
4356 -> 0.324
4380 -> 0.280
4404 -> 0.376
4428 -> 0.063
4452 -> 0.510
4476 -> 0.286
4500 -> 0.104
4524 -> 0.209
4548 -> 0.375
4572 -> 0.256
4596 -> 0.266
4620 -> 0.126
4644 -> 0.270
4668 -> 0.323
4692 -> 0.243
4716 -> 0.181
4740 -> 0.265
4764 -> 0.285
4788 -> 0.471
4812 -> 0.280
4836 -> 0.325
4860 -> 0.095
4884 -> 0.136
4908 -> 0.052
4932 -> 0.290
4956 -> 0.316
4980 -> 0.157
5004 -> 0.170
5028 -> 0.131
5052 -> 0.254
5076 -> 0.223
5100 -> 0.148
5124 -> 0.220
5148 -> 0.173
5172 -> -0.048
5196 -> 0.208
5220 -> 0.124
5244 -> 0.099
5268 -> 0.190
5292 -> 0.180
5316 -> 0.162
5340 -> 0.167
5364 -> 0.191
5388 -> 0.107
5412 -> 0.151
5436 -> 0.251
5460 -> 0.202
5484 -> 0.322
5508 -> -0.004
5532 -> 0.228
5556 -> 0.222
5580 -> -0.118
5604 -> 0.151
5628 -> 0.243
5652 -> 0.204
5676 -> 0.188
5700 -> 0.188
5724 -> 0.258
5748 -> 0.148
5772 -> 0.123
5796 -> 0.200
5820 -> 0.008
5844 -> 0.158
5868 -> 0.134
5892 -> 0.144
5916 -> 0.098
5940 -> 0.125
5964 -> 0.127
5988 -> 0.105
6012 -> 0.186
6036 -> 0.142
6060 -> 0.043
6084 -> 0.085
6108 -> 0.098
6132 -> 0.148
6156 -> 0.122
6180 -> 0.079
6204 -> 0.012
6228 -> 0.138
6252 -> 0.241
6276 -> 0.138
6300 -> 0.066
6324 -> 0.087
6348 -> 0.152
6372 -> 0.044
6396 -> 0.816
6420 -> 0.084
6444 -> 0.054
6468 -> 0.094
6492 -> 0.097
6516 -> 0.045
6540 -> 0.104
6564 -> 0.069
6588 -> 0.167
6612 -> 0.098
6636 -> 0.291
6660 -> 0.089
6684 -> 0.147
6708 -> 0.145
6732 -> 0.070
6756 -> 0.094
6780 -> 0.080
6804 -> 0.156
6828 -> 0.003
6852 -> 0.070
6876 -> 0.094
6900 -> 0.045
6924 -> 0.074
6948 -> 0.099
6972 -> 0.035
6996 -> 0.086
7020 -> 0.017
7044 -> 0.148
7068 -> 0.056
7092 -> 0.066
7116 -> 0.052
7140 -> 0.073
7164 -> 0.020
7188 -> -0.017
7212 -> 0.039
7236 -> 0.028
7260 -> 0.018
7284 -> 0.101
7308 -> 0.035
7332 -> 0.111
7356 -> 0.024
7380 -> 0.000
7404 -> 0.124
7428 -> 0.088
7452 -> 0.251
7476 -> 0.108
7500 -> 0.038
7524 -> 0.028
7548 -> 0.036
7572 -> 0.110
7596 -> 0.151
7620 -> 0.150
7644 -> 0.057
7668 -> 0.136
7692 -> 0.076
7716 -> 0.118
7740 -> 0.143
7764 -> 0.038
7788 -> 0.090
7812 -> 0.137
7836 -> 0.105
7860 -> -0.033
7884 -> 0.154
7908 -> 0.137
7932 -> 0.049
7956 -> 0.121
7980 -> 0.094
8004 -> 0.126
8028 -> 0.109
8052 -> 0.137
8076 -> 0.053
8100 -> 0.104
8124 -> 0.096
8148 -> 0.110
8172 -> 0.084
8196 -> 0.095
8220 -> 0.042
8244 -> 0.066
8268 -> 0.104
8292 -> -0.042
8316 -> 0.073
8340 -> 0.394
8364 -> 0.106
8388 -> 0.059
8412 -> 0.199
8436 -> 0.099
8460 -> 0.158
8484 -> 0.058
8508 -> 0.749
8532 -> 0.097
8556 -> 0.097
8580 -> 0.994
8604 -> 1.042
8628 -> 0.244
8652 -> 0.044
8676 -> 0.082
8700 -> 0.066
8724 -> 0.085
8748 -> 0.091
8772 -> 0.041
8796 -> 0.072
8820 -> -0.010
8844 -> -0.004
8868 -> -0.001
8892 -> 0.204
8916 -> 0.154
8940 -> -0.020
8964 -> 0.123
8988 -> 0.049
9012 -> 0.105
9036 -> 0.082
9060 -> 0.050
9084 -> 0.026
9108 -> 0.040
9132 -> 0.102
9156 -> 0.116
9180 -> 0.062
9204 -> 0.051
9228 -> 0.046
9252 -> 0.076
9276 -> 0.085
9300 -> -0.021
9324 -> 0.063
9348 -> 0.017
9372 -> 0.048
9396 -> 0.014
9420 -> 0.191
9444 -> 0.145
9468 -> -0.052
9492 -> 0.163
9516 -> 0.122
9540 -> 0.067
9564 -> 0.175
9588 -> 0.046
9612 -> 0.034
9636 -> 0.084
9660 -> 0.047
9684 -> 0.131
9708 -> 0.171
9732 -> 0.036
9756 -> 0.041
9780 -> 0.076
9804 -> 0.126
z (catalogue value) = 0.716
